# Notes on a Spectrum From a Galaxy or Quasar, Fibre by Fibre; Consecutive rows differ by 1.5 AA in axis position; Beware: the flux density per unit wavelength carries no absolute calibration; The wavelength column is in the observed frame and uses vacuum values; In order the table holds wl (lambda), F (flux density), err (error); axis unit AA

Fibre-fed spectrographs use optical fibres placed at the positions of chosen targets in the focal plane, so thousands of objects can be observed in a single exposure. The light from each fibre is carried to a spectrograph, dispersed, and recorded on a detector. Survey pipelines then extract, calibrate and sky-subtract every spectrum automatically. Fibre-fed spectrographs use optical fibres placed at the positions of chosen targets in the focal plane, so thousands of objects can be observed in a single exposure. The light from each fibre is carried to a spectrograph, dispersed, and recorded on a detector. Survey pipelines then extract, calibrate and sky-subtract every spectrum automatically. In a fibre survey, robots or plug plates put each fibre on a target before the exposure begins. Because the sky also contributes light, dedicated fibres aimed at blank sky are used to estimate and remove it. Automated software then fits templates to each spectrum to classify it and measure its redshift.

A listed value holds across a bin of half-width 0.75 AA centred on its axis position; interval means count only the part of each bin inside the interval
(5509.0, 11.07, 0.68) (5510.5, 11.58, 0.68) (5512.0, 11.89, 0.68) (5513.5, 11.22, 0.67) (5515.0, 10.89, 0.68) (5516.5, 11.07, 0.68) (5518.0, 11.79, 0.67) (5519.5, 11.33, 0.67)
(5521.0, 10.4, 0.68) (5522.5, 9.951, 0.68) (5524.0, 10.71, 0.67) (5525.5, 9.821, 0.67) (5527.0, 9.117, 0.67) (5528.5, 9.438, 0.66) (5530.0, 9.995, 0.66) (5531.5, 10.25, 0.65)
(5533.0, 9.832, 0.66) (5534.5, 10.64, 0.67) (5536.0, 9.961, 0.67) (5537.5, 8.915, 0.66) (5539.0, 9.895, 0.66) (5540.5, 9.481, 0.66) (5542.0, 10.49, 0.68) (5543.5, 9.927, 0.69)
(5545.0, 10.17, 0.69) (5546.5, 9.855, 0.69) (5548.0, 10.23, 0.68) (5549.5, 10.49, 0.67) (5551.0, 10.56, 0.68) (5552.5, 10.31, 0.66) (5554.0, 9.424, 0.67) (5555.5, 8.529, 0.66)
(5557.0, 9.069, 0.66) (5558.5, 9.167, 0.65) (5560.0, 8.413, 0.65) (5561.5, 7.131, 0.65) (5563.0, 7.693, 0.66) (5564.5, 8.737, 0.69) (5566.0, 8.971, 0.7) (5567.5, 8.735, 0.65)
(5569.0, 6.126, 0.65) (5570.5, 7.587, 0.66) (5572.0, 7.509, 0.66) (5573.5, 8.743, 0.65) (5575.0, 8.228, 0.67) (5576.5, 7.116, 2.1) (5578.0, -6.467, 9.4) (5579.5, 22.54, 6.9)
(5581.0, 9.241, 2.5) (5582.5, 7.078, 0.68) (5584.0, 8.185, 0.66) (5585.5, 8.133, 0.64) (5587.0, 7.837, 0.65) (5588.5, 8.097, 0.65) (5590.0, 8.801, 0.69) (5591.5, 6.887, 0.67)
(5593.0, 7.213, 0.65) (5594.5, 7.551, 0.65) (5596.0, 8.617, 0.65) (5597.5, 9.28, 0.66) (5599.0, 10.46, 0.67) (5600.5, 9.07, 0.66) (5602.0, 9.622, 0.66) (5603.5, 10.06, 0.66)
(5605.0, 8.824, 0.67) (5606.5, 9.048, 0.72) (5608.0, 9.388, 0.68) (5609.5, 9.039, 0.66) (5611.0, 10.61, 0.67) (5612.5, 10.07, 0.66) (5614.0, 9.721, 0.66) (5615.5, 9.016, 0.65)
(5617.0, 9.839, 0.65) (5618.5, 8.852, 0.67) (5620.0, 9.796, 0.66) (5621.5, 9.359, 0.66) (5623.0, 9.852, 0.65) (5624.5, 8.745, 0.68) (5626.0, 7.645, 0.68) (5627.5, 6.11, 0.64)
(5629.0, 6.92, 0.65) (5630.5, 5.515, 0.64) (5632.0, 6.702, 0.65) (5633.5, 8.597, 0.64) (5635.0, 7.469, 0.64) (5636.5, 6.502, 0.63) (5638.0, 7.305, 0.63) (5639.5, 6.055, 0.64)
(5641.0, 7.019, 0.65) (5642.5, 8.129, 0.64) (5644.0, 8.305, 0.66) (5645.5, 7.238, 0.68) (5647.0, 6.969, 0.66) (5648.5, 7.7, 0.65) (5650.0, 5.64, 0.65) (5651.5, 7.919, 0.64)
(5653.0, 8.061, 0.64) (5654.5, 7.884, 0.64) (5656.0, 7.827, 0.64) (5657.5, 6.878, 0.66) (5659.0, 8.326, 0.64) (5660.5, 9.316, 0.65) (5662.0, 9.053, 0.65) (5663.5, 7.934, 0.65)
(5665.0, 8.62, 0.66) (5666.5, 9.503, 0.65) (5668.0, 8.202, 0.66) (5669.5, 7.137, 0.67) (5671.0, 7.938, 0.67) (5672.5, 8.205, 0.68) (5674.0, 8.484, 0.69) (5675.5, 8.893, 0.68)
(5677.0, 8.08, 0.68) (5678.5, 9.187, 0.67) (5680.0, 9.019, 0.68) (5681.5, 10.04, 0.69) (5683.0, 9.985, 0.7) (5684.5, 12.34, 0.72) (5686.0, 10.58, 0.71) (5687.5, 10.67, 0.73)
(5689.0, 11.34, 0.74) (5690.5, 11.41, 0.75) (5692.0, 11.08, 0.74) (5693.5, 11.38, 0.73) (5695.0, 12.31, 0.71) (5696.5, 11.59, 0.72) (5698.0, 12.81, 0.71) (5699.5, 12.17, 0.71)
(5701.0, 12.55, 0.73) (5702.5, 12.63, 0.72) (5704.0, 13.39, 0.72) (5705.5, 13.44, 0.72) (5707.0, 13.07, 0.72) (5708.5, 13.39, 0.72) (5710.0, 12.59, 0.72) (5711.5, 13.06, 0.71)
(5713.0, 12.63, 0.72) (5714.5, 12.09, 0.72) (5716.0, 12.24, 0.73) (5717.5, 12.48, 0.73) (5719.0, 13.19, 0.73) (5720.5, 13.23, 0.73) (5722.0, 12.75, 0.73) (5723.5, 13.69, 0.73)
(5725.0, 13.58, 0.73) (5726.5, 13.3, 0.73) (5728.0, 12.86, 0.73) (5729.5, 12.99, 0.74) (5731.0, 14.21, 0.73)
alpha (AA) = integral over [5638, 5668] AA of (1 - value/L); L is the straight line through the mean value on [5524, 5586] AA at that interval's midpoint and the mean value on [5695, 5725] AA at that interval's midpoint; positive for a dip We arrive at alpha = 9.5 AA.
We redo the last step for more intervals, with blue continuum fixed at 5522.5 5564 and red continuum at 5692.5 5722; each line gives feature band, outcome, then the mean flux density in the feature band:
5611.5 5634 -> 5.27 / 8.47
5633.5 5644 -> 3.78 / 7.28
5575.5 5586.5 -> 2.49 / 7.98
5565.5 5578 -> 3.86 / 6.99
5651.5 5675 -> 7.16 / 8.22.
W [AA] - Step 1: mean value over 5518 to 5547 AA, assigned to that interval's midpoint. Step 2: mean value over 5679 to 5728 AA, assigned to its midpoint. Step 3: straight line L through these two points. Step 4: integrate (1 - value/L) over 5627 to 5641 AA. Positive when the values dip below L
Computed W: 5.6 AA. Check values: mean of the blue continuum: 10.1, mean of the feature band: 6.82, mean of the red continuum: 12.2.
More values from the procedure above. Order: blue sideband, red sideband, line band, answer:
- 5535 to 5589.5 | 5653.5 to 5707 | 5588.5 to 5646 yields 5.87 AA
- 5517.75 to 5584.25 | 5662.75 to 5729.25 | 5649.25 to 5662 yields 3.44 AA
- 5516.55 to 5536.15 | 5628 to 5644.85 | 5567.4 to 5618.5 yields -1.67 AA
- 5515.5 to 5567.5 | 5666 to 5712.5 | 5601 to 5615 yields 0.92 AA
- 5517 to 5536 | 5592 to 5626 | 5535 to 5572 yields 2.98 AA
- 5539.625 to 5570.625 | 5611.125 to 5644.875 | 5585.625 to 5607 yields -0.25 AA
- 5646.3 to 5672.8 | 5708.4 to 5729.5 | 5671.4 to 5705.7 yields -1.44 AA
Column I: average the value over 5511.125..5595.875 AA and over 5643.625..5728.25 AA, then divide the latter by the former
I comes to 1.14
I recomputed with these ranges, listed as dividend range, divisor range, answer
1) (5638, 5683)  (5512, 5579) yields 0.88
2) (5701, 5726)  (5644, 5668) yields 1.63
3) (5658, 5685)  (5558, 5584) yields 1.10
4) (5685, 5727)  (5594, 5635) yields 1.41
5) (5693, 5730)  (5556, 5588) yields 1.58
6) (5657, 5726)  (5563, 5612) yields 1.29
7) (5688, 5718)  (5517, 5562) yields 1.25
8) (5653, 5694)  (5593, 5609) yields 1.01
